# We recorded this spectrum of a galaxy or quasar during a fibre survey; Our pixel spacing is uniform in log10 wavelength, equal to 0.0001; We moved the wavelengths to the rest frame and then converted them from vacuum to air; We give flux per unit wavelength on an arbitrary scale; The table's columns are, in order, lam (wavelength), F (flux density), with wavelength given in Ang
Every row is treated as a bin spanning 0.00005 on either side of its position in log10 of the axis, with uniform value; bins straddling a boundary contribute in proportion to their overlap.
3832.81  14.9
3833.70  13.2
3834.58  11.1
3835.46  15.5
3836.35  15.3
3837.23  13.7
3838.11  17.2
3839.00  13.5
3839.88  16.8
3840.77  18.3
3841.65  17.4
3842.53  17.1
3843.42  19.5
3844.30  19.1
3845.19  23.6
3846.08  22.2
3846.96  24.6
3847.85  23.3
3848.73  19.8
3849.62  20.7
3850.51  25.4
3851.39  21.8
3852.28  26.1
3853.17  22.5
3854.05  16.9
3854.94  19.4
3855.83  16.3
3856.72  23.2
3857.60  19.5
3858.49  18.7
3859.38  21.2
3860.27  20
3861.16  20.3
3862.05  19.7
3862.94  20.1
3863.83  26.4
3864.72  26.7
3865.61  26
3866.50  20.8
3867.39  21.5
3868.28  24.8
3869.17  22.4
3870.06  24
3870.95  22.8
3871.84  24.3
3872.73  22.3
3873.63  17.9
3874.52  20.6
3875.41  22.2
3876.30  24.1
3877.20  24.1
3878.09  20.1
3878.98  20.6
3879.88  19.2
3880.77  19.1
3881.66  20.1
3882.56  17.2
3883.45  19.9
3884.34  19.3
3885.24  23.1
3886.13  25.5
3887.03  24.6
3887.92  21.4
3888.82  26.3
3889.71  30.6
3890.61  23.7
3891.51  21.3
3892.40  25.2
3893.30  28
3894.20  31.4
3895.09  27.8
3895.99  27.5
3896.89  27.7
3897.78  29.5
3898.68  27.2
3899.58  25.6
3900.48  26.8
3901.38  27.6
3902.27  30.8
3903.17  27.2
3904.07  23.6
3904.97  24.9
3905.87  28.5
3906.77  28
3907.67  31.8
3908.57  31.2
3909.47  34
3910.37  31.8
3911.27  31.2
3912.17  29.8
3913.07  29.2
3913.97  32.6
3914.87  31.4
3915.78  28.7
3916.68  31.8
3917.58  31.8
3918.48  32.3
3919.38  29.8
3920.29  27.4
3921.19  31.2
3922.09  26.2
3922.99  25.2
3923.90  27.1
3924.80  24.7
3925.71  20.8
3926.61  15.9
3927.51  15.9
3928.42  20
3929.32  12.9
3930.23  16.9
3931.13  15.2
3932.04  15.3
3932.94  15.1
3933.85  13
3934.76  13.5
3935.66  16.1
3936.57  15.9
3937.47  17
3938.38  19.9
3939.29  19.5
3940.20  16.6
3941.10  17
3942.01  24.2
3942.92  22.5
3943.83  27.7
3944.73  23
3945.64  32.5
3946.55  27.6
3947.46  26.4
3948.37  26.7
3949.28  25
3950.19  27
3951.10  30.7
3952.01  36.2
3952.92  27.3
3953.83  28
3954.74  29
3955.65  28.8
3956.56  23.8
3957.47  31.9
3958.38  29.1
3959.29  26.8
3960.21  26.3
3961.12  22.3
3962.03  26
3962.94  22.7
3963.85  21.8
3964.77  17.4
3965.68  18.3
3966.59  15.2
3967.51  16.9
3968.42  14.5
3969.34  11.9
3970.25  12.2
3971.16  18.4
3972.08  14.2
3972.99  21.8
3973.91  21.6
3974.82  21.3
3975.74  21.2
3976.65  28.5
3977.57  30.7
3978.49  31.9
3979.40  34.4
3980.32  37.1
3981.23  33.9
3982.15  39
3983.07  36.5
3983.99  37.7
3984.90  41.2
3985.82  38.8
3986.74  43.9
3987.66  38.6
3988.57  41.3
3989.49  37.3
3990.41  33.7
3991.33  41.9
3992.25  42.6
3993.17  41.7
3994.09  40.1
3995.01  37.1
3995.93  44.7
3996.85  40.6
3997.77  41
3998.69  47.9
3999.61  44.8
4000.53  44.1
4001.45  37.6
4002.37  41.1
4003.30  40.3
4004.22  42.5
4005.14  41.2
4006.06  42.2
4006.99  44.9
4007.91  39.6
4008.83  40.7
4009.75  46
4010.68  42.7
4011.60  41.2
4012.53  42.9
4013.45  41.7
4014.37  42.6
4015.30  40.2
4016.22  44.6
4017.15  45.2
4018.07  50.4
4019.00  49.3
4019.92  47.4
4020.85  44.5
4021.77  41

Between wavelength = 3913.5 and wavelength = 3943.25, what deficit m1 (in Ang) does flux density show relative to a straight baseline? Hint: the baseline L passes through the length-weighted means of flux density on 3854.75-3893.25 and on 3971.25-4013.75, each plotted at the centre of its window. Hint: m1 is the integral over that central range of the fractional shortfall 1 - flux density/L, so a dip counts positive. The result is 7.2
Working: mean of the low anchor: 22.1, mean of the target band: 21.9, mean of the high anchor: 37.6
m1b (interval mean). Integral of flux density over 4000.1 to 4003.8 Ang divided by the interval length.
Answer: 40.7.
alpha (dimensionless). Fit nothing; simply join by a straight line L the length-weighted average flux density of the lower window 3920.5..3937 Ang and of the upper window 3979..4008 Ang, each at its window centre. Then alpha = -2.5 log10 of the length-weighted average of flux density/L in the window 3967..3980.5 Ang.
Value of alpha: 0.47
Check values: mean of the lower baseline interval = 19.1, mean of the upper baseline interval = 40.3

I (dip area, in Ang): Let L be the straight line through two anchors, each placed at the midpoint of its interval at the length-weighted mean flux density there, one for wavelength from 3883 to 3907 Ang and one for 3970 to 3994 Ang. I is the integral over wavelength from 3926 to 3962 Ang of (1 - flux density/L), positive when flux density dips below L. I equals 8.8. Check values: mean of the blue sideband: 26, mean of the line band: 22.6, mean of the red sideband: 32.7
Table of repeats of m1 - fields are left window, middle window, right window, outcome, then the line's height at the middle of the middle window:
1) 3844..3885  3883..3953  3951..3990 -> -1.62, 24.6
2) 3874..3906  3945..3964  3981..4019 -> 3.82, 34.5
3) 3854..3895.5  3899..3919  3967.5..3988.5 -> -4.15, 24.5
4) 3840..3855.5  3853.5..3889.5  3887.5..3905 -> 3.22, 23.8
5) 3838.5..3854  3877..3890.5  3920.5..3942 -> -1.51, 19.9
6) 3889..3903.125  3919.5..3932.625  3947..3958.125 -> 3.15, 27.9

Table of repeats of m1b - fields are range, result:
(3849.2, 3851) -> 23.1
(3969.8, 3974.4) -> 17.7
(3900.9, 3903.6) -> 28.6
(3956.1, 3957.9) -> 27.8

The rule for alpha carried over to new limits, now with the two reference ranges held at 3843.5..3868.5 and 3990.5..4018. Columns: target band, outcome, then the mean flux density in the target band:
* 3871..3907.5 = 0.09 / 24.4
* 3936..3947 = 0.47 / 21.9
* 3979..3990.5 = 0.04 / 38.1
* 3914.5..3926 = 0.08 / 28.4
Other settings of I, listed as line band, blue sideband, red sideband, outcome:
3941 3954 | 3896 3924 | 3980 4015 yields 2.7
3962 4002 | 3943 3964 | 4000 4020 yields 4.9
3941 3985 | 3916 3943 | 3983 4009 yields 7.1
